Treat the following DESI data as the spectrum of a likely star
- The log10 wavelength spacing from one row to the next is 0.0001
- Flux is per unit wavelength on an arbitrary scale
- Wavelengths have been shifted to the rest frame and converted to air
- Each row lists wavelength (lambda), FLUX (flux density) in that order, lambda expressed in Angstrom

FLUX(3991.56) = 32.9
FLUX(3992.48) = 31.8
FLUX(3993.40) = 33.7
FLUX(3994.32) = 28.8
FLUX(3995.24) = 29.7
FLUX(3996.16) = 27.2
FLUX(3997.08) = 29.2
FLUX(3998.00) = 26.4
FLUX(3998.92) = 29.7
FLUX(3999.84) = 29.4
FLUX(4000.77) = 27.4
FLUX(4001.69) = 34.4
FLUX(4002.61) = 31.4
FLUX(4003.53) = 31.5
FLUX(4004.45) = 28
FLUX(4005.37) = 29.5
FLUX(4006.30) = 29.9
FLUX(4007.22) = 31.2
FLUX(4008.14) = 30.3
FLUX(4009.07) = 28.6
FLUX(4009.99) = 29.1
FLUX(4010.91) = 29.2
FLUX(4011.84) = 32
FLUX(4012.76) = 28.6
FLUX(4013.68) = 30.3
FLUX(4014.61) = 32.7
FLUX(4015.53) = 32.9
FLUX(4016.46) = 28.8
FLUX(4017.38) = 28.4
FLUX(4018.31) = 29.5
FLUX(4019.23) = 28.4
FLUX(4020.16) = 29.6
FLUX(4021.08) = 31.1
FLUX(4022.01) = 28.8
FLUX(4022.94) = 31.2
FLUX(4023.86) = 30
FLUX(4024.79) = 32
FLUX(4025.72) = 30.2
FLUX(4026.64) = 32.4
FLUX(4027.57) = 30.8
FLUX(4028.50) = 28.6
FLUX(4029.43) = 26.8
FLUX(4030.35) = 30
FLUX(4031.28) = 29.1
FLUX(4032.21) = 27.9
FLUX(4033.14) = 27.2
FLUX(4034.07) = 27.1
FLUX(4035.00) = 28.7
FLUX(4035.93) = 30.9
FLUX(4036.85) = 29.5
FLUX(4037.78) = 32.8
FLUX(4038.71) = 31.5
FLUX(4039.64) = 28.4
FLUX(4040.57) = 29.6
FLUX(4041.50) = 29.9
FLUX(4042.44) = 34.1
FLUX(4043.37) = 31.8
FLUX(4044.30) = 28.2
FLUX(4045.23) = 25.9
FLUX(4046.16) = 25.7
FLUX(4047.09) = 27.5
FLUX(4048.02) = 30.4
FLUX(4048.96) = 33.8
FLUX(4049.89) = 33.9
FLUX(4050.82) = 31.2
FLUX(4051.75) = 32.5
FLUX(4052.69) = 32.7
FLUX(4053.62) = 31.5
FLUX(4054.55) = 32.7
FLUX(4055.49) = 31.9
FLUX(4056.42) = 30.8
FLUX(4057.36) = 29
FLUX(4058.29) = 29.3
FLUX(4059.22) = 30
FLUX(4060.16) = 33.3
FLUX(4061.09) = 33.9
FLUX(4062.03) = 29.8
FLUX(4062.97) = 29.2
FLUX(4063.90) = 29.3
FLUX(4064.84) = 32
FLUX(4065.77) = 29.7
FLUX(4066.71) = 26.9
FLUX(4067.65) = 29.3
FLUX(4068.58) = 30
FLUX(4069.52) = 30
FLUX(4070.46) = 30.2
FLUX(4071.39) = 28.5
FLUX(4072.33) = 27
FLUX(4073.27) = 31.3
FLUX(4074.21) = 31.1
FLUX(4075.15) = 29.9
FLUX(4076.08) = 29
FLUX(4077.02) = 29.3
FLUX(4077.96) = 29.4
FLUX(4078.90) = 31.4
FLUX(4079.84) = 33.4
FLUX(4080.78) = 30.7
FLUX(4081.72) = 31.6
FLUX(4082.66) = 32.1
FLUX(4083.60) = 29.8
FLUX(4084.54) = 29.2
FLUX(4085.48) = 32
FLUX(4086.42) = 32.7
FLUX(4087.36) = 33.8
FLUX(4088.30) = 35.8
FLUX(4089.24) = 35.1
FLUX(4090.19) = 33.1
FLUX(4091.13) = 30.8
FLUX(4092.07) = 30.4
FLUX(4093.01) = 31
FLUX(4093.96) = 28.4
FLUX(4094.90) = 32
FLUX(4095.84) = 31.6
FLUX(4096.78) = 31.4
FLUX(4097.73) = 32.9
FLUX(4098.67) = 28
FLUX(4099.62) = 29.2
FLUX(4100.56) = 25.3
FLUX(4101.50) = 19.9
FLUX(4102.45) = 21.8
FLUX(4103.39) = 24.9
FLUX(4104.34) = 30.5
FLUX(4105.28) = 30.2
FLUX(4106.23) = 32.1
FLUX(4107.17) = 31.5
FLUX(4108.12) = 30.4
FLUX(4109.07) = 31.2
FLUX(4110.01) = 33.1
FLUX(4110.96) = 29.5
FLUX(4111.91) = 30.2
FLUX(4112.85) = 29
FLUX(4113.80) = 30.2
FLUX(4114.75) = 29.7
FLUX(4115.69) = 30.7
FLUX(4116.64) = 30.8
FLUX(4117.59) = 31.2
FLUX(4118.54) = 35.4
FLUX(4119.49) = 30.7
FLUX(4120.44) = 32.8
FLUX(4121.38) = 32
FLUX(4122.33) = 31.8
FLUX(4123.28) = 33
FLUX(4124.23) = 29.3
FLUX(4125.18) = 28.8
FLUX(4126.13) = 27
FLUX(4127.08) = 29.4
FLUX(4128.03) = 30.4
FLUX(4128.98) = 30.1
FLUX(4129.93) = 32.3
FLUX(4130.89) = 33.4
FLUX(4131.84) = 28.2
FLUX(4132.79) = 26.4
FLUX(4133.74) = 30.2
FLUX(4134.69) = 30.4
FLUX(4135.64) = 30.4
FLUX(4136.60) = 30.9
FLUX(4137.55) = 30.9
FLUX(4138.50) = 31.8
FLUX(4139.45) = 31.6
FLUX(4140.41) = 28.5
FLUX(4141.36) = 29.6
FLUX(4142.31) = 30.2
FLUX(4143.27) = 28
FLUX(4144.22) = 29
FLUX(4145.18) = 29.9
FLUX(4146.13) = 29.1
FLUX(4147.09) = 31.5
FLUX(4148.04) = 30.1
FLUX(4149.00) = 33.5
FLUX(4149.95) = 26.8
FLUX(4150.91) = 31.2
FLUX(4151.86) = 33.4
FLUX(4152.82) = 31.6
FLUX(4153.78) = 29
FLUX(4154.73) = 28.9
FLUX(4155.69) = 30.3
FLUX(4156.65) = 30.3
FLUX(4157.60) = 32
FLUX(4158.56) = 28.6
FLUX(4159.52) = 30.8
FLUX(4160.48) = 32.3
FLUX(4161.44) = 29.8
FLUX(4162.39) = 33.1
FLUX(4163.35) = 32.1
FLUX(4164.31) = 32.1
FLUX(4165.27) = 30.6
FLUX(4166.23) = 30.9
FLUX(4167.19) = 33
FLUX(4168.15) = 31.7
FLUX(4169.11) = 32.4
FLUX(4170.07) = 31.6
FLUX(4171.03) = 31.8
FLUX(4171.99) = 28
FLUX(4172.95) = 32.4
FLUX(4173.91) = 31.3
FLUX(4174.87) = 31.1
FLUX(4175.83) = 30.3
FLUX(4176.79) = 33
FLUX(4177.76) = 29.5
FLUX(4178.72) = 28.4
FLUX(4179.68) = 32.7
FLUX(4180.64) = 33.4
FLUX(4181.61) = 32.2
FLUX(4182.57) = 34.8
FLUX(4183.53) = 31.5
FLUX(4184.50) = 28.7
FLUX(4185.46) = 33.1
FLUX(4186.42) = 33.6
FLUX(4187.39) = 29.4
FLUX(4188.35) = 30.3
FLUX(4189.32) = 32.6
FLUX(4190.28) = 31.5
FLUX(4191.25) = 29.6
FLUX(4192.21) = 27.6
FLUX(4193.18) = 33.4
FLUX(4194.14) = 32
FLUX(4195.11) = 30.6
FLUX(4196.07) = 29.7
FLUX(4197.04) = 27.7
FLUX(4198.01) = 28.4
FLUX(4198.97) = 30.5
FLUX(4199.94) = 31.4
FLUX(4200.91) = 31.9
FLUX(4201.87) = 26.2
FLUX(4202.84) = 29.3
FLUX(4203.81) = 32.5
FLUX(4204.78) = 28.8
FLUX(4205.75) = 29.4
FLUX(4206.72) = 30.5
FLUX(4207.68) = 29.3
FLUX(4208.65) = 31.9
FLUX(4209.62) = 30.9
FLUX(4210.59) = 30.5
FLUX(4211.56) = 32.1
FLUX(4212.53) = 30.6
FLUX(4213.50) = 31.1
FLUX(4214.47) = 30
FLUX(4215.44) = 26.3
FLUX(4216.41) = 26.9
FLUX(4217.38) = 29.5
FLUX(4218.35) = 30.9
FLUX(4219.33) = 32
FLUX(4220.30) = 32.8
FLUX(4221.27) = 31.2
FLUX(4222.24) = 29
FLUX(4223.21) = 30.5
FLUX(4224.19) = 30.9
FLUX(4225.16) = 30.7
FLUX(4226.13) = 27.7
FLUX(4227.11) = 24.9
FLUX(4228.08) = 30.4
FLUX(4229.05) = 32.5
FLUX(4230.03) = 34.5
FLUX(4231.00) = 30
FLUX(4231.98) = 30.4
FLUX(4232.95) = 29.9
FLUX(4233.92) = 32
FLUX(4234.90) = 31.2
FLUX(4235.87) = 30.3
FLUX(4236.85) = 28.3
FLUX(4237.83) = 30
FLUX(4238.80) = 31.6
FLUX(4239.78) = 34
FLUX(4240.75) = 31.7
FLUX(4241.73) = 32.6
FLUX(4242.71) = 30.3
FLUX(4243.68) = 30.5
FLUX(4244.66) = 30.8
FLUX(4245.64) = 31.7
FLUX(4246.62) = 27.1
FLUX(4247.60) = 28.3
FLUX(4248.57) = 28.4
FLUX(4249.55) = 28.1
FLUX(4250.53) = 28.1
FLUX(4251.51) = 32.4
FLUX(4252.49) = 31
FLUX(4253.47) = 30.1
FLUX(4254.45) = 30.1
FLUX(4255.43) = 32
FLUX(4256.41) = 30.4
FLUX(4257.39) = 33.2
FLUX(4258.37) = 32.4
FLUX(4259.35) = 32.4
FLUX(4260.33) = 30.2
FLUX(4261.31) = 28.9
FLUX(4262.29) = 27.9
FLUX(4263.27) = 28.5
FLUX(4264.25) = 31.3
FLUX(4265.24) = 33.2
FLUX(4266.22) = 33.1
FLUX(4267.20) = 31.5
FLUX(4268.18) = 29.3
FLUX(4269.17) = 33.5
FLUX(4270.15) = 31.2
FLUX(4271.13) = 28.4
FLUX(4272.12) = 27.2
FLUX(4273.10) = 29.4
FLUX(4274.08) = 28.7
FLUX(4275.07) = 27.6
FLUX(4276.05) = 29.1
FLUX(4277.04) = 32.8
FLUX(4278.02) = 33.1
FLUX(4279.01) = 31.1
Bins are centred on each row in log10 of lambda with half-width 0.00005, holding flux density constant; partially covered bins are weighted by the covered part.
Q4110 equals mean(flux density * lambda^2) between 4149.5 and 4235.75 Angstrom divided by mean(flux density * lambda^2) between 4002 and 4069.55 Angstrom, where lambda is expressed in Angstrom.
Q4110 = 1.1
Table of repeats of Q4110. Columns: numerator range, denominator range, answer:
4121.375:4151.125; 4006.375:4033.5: 1.07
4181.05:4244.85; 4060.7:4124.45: 1.06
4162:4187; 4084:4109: 1.09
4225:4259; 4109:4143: 1.06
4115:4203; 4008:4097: 1.06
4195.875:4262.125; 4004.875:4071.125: 1.10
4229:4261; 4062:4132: 1.09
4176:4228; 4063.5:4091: 1.05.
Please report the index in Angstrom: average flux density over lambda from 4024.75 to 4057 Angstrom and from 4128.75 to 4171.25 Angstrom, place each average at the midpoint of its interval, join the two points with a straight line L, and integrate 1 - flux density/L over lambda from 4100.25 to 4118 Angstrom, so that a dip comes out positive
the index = 0.8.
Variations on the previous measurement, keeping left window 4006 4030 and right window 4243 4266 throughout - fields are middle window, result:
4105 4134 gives -0.48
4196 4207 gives 0.22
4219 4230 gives -0.03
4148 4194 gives -1.44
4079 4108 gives -0.22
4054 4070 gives -0.16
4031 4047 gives 0.43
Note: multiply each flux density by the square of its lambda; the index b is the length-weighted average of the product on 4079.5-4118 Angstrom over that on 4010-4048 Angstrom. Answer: 1.1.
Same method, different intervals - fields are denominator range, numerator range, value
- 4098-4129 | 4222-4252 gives 1.08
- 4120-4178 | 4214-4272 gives 1.04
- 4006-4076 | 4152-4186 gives 1.11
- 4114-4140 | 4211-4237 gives 1.03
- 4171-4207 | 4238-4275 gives 1.02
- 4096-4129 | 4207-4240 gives 1.07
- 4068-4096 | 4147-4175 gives 1.04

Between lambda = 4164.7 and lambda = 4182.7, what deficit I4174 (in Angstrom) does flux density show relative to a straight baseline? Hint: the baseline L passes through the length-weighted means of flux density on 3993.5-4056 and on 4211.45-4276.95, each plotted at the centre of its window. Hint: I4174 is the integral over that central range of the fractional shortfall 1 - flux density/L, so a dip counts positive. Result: -0.7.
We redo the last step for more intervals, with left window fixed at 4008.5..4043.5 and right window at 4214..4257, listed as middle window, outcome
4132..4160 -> -0.01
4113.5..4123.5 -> -0.52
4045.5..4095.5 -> -1.38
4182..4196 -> -0.51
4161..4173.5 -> -0.55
